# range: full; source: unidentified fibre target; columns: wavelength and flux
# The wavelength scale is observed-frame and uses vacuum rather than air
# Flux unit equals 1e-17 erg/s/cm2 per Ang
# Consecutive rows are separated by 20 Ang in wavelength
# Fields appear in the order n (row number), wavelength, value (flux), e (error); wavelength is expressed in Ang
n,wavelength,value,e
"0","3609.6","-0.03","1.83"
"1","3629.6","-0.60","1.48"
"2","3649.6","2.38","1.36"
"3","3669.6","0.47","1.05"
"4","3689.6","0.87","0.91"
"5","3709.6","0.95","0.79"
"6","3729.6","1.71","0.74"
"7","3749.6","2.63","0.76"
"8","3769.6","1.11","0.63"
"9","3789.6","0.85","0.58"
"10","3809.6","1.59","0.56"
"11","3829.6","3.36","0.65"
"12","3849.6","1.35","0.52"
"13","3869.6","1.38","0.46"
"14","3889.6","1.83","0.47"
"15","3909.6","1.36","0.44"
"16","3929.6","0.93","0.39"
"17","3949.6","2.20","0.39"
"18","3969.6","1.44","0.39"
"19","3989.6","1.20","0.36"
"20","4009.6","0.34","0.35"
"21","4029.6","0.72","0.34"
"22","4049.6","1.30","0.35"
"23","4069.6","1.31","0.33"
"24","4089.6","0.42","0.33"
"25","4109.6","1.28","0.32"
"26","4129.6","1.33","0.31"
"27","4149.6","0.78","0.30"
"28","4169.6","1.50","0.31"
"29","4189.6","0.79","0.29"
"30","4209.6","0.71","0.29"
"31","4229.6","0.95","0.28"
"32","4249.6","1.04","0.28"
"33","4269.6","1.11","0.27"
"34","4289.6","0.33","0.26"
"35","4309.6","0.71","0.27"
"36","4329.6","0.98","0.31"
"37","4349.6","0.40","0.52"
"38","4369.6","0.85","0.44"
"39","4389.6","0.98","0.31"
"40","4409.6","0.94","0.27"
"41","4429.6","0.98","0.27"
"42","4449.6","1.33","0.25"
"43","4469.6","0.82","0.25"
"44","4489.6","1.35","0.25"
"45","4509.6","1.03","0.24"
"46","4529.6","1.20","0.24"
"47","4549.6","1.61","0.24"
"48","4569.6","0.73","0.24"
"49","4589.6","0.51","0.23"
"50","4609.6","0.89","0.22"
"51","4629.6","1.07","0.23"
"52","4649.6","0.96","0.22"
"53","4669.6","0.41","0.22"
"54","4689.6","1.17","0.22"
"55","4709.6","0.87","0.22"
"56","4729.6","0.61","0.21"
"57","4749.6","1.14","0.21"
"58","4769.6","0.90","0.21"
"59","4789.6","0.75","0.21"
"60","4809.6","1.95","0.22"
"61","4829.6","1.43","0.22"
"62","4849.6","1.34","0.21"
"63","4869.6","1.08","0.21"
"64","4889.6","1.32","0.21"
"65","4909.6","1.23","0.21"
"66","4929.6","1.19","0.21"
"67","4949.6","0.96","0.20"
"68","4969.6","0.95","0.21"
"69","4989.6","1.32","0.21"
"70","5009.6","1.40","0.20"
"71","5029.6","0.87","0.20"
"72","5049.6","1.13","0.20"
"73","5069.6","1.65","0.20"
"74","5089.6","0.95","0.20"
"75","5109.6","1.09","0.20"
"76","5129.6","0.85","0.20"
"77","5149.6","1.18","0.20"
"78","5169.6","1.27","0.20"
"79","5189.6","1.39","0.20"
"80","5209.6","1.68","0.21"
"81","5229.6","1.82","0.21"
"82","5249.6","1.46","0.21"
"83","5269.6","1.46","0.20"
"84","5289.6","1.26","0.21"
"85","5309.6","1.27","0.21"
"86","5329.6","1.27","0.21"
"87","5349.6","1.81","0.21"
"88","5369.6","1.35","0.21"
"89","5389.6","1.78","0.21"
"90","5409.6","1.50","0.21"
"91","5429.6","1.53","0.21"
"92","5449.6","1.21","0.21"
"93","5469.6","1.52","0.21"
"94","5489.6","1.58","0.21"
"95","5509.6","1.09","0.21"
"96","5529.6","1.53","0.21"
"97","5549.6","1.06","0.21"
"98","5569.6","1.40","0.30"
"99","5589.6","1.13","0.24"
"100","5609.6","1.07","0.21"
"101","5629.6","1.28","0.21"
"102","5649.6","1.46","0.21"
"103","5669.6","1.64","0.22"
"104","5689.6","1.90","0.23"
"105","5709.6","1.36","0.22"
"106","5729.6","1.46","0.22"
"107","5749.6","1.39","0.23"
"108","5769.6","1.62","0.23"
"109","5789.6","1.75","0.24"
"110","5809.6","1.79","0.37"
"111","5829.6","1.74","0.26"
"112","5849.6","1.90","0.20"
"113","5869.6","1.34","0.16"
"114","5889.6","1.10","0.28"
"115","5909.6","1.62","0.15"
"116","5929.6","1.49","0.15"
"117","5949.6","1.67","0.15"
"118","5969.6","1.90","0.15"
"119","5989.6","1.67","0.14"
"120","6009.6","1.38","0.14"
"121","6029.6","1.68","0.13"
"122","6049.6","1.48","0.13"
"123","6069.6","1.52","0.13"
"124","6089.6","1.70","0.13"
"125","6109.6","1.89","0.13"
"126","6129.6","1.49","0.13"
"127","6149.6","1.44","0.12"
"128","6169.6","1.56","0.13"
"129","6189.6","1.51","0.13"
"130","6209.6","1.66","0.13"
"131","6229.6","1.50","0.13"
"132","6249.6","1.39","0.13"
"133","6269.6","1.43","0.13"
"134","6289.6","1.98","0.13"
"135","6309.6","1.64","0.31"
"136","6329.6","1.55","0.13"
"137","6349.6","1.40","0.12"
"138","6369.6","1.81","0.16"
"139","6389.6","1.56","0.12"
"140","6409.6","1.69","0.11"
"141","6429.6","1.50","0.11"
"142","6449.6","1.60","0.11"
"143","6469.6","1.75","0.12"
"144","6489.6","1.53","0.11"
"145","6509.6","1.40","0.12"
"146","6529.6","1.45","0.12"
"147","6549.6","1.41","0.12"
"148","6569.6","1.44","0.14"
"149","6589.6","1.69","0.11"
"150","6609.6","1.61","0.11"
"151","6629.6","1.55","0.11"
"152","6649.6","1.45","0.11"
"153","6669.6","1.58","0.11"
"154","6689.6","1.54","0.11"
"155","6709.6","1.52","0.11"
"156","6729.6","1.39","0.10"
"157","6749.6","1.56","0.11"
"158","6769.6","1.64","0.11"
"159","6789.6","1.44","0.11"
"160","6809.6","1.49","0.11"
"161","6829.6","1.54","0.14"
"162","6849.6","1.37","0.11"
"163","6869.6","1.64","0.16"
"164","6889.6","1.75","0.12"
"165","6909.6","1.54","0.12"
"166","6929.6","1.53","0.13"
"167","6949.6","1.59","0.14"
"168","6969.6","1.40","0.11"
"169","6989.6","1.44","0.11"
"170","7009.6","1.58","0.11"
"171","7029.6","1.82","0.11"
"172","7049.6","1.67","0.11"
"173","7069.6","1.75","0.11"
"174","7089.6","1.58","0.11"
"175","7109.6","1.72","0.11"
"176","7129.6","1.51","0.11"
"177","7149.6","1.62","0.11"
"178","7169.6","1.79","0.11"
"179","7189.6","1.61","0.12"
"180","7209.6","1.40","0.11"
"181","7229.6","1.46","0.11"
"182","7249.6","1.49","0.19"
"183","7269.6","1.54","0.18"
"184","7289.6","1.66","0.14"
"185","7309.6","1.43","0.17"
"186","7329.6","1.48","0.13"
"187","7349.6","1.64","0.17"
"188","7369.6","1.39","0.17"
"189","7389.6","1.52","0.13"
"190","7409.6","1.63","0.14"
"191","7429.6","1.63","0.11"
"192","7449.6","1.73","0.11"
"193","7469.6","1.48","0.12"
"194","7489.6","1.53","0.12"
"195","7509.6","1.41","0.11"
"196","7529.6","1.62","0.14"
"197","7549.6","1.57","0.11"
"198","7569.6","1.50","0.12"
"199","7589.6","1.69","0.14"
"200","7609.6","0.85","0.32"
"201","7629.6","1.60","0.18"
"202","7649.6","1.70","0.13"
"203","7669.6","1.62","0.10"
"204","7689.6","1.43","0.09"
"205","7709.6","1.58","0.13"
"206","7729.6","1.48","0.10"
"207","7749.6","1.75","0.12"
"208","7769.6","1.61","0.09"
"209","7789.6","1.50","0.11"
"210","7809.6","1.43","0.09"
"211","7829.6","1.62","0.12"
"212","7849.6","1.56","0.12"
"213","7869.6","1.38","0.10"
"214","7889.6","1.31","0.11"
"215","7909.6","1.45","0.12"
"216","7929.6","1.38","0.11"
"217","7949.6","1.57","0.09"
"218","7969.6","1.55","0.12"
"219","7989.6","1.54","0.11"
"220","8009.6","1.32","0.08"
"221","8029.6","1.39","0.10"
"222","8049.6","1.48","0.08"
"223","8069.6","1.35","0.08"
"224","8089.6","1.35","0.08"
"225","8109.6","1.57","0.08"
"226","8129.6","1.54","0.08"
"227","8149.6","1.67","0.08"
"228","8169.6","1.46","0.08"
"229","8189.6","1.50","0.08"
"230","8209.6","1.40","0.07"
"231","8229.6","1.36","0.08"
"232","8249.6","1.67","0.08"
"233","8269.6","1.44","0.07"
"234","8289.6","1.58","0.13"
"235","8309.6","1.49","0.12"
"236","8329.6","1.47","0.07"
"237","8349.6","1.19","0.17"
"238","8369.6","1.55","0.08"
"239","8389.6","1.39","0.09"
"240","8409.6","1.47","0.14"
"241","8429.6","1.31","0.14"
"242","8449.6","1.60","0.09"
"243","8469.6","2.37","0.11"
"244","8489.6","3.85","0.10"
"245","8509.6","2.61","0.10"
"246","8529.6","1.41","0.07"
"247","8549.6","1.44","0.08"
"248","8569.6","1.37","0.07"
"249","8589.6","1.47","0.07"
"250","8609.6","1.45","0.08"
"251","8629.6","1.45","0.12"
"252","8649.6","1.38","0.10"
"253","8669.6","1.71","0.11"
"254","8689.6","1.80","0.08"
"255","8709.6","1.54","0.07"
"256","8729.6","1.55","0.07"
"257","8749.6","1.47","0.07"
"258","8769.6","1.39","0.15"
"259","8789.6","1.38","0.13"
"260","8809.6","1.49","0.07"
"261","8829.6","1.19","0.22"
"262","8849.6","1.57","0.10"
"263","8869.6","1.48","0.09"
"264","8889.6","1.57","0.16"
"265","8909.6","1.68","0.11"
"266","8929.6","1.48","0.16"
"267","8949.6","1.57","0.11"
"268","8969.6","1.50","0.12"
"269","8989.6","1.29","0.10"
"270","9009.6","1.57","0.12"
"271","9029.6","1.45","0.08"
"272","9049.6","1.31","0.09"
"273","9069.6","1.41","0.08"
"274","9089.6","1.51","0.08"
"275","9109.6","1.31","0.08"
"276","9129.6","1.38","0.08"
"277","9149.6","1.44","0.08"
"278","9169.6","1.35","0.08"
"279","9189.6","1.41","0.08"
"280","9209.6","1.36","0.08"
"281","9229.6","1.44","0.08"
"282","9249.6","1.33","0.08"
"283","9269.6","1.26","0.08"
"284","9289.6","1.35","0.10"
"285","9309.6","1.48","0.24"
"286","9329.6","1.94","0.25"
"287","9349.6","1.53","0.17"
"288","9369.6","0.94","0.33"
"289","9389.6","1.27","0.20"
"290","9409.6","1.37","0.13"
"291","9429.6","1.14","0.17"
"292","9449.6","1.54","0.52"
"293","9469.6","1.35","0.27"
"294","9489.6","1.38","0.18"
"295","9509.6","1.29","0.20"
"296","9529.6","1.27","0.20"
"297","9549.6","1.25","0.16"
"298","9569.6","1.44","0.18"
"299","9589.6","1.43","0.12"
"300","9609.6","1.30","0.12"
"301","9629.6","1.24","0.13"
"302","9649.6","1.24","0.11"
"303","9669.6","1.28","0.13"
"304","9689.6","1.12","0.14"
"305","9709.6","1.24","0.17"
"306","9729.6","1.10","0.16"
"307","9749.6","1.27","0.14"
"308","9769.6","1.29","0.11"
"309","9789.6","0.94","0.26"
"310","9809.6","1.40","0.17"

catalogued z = 0.292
